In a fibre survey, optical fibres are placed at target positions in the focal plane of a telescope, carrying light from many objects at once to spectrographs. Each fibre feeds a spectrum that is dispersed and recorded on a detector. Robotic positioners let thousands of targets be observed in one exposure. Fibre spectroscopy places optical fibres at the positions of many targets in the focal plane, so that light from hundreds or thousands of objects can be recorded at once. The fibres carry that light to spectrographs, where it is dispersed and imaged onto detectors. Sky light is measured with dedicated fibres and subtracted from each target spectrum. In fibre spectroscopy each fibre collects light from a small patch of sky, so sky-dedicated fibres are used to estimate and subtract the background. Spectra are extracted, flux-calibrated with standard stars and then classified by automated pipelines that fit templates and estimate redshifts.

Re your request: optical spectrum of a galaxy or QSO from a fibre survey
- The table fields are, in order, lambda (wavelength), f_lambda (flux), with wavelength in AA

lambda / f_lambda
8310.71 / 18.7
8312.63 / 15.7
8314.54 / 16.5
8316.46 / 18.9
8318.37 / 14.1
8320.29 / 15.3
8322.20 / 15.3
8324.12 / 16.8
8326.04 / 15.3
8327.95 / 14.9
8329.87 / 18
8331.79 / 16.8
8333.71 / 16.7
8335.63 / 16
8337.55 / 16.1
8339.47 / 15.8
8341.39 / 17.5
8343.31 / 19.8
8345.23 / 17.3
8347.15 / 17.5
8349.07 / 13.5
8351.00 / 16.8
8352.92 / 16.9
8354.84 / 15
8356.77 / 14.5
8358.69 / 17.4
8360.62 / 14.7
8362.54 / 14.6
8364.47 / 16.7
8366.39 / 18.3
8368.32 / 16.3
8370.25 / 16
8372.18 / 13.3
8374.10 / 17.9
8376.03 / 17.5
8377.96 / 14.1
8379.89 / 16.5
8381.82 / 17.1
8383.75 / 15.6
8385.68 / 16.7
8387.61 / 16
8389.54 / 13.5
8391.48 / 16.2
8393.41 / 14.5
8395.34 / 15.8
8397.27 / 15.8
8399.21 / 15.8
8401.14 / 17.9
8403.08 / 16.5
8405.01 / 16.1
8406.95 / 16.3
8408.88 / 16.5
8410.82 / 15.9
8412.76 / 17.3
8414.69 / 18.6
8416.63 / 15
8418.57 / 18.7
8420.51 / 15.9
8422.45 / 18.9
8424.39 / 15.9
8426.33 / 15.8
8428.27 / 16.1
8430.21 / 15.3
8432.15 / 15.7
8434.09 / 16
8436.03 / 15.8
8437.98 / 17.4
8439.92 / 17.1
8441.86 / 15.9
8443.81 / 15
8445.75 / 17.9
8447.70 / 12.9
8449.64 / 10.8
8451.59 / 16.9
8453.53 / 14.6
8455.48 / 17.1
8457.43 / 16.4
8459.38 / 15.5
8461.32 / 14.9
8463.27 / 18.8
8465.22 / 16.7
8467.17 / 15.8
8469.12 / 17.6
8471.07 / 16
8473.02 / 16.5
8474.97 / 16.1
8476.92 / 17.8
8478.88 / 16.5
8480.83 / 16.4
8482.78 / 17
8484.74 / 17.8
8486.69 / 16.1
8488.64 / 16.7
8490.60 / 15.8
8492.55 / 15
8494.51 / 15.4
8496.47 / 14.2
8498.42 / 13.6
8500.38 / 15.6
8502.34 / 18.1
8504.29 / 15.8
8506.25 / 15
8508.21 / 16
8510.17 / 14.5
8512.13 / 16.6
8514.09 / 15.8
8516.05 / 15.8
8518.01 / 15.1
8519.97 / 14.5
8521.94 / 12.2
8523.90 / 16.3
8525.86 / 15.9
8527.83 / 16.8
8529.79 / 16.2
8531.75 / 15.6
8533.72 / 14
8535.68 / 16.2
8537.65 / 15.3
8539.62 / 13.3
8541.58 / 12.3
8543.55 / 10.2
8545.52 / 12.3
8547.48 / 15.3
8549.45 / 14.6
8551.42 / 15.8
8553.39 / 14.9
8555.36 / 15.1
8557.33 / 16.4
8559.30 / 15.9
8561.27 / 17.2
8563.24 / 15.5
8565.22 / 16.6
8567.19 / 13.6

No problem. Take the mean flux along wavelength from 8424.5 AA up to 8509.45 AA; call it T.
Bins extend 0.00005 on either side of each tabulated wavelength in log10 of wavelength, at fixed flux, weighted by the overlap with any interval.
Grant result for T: 16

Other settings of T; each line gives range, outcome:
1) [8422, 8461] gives 15.8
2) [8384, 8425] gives 16.4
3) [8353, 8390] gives 15.9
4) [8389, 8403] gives 15.8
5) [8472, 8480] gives 16.7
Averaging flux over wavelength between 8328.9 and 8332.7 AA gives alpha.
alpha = 17.4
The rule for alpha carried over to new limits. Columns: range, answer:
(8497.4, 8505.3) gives 15.8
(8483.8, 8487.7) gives 17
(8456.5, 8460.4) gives 16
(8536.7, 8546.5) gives 12.7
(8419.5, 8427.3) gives 16.6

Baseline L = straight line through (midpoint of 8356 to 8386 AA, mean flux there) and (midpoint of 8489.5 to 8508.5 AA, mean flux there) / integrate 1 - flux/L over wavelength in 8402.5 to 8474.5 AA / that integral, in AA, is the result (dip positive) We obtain -2.2 AA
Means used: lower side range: 16.1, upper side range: 15.4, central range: 16.2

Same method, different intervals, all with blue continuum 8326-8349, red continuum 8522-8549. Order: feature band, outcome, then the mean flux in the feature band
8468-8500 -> -2.2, 16.1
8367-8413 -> 0.3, 16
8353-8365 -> 0.7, 15.5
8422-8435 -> -0.3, 16.1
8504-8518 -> -0.8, 15.6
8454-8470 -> -1.2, 16.5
